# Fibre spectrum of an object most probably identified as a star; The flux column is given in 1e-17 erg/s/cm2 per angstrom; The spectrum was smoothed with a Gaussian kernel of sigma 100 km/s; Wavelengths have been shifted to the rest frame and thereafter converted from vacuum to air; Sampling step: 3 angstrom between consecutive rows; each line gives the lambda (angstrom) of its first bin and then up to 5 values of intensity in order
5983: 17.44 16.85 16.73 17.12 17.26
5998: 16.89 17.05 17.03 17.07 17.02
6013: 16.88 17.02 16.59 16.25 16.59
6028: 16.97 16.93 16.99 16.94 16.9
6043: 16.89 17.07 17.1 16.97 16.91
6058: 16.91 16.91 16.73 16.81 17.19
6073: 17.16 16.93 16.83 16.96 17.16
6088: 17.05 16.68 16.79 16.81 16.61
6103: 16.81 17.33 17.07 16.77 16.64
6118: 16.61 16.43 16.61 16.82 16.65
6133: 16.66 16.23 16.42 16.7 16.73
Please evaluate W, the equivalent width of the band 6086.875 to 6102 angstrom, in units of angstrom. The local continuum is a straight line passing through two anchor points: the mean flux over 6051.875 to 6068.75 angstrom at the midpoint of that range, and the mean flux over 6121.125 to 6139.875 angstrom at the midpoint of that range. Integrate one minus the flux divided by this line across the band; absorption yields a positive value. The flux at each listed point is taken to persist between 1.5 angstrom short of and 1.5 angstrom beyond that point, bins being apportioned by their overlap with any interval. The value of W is -0.1 angstrom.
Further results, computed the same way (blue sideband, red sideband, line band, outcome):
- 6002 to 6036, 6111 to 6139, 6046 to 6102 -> -0.68 angstrom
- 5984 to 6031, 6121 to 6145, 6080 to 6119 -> -0.48 angstrom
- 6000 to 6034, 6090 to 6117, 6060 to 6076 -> -0.11 angstrom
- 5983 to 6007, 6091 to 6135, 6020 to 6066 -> 0.12 angstrom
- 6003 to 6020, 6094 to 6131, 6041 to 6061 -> -0.11 angstrom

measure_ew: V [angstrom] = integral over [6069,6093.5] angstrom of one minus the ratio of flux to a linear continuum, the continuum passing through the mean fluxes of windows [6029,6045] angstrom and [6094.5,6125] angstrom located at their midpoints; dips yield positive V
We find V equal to -0.2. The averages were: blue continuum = 16.9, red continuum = 16.8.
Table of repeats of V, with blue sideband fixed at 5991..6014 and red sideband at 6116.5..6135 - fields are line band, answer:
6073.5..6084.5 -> -0.1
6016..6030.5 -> 0.3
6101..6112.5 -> -0.2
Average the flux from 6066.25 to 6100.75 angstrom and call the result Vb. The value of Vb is 16.9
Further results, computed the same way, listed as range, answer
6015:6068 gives 16.9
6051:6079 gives 16.9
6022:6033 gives 16.8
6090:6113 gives 16.9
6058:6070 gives 16.9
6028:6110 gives 16.9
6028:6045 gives 16.9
